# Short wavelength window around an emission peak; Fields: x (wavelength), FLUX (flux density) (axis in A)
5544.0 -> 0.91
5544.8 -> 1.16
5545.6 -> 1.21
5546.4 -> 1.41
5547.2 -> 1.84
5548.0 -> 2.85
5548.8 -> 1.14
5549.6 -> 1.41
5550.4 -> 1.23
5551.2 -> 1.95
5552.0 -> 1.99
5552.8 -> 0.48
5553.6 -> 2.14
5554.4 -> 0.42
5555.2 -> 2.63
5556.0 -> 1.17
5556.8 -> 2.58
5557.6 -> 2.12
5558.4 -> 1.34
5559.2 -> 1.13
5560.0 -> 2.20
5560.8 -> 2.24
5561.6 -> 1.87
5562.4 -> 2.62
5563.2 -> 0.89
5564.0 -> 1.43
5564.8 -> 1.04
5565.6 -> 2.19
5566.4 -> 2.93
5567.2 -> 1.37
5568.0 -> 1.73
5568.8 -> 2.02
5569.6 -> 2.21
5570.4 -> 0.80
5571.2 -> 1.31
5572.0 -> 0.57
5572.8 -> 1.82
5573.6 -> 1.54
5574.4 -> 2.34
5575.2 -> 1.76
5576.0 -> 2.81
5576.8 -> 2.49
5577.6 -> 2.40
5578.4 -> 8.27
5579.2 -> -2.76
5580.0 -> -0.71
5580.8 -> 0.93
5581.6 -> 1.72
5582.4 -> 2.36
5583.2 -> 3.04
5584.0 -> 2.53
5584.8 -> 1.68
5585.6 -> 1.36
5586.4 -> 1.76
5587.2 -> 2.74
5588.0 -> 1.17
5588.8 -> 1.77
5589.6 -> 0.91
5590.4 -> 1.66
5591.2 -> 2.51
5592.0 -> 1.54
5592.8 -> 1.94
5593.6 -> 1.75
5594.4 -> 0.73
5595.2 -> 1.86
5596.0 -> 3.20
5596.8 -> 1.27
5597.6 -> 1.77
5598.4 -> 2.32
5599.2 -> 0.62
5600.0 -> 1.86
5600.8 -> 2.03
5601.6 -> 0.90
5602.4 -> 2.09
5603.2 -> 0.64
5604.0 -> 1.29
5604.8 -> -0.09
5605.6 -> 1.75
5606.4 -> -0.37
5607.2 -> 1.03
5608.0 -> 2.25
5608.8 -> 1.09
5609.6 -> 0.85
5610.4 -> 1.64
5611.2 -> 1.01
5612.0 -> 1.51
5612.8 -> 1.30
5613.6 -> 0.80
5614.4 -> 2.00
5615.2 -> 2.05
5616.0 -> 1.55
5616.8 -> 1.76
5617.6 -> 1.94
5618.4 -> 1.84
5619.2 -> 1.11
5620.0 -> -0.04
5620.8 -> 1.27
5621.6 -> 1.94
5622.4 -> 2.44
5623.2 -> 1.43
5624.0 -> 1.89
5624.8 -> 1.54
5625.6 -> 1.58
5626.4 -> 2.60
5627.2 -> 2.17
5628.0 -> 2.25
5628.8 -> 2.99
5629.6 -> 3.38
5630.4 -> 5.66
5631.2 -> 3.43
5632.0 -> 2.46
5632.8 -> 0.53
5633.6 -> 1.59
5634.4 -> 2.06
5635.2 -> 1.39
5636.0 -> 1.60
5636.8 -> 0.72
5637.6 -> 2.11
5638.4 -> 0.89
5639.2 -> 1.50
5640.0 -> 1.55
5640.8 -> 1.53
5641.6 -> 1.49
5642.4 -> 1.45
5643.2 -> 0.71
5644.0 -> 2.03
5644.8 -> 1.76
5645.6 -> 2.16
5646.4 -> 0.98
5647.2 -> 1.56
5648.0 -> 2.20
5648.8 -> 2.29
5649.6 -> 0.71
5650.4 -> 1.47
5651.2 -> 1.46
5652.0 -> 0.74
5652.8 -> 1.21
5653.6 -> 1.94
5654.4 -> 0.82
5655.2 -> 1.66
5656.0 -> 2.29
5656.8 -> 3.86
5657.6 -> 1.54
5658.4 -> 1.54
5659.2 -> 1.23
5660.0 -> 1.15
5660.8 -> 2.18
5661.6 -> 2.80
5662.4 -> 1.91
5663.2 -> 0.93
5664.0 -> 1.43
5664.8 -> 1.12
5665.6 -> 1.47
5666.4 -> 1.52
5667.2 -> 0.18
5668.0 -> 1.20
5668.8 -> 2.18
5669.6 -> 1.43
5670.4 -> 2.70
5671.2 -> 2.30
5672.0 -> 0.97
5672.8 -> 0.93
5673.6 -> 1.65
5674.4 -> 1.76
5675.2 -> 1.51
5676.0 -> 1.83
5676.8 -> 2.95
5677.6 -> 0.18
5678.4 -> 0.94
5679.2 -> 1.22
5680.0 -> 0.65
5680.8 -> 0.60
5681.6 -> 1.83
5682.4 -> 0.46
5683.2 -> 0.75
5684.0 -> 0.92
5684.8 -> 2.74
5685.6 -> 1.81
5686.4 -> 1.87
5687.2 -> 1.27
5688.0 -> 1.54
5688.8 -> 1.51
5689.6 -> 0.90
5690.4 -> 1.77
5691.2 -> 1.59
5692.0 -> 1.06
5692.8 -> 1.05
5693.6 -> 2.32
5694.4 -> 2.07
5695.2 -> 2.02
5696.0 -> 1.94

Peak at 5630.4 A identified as [O III] 5007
